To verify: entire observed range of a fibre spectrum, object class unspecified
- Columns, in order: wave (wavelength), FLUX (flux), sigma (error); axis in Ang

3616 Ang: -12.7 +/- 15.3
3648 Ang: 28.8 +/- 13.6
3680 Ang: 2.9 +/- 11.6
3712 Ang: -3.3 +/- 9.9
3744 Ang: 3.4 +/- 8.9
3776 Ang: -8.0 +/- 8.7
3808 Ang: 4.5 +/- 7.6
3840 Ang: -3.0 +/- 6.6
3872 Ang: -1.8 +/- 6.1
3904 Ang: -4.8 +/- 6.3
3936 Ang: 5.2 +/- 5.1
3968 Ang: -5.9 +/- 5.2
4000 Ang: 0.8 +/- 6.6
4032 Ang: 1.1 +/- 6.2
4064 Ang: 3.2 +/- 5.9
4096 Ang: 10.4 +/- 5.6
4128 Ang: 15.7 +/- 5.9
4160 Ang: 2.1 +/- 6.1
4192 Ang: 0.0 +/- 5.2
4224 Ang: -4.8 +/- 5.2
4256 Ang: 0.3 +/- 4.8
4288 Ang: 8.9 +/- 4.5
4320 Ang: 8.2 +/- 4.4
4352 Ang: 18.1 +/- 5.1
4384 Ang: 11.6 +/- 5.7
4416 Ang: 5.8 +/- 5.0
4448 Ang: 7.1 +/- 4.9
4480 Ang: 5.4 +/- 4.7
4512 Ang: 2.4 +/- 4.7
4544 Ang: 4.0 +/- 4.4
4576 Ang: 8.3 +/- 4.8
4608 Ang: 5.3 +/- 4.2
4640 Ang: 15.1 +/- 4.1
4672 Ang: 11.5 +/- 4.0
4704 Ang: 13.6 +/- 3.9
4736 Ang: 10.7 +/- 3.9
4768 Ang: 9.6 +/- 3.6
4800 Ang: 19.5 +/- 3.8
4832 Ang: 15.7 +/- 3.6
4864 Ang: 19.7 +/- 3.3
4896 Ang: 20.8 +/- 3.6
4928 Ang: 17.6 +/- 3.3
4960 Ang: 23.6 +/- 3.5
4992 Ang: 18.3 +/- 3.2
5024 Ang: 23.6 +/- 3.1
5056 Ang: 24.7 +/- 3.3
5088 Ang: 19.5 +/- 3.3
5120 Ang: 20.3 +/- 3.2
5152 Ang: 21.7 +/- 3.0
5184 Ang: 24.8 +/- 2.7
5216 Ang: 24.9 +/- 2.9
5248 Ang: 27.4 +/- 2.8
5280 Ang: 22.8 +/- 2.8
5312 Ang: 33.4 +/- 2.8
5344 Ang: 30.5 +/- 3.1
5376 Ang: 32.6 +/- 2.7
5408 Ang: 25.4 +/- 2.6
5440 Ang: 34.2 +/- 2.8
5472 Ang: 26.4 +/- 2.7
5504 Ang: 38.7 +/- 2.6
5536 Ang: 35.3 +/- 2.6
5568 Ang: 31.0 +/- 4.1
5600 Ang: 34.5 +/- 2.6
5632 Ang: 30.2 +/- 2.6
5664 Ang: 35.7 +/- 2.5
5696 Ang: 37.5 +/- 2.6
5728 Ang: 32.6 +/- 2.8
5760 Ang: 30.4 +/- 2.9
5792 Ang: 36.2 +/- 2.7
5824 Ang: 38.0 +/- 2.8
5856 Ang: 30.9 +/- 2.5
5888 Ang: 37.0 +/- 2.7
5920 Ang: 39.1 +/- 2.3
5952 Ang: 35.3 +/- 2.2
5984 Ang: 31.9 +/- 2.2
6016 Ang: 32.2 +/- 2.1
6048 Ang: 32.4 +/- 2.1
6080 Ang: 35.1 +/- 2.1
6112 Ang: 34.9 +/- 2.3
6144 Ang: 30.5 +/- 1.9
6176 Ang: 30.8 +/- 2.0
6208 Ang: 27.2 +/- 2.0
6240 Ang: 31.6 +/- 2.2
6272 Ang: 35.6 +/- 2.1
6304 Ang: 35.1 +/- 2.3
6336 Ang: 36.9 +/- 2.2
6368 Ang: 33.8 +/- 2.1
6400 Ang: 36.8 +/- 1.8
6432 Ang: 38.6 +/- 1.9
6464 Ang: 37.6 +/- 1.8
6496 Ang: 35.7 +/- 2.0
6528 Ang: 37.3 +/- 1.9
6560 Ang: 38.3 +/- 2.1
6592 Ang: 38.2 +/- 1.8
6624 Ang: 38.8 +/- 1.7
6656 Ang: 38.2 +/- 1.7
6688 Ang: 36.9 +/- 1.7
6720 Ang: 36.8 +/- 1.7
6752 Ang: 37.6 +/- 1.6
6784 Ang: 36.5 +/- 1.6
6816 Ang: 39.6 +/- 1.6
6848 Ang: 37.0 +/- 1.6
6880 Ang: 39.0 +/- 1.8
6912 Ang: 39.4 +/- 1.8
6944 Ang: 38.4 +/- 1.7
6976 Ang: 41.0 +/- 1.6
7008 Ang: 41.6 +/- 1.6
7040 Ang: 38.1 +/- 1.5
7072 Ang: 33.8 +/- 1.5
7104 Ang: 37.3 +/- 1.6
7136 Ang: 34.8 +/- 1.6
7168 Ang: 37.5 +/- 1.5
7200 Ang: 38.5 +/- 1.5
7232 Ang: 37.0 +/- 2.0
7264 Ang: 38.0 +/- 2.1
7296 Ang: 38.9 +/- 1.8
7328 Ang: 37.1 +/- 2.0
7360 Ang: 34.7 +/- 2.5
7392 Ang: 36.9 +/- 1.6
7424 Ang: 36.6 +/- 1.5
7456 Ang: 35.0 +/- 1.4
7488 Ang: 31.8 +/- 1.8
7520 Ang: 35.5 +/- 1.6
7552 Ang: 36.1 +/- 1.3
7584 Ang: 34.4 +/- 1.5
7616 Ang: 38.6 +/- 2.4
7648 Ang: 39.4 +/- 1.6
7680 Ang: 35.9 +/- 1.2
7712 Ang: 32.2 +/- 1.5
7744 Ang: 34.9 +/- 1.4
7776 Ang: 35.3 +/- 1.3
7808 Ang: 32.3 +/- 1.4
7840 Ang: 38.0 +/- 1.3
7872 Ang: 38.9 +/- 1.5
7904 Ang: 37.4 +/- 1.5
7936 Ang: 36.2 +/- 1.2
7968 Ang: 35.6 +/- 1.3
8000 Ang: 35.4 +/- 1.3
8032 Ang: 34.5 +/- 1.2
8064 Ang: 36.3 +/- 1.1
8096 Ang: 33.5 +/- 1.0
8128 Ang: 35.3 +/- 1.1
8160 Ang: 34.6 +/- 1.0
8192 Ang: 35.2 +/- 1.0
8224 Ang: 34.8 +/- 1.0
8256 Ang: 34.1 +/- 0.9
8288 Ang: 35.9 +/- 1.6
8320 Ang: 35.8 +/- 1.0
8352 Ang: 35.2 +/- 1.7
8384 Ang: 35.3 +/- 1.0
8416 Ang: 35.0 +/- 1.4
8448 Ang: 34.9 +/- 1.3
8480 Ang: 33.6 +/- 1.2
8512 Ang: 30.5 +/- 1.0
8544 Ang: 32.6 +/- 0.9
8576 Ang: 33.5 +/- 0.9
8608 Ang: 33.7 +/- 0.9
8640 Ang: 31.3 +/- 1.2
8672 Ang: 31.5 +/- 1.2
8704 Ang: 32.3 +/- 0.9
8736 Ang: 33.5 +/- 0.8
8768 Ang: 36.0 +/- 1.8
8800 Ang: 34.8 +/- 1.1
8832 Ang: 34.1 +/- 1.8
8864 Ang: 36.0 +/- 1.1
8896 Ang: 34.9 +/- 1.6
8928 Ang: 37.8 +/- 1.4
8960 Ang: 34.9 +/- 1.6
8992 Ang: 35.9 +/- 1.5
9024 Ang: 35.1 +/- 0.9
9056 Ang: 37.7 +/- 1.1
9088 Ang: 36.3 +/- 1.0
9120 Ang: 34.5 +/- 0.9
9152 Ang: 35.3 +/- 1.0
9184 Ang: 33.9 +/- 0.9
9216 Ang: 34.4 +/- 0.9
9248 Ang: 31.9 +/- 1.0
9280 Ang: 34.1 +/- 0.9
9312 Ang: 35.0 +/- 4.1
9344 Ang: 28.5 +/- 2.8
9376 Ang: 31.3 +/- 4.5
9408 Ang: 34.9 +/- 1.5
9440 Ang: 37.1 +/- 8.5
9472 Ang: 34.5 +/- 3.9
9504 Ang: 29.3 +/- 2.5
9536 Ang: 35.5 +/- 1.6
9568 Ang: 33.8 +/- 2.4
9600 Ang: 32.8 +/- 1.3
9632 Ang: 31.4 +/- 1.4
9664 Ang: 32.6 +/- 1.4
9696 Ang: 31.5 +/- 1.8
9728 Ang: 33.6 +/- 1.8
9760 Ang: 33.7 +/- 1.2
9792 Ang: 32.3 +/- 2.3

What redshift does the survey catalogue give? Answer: 0.199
